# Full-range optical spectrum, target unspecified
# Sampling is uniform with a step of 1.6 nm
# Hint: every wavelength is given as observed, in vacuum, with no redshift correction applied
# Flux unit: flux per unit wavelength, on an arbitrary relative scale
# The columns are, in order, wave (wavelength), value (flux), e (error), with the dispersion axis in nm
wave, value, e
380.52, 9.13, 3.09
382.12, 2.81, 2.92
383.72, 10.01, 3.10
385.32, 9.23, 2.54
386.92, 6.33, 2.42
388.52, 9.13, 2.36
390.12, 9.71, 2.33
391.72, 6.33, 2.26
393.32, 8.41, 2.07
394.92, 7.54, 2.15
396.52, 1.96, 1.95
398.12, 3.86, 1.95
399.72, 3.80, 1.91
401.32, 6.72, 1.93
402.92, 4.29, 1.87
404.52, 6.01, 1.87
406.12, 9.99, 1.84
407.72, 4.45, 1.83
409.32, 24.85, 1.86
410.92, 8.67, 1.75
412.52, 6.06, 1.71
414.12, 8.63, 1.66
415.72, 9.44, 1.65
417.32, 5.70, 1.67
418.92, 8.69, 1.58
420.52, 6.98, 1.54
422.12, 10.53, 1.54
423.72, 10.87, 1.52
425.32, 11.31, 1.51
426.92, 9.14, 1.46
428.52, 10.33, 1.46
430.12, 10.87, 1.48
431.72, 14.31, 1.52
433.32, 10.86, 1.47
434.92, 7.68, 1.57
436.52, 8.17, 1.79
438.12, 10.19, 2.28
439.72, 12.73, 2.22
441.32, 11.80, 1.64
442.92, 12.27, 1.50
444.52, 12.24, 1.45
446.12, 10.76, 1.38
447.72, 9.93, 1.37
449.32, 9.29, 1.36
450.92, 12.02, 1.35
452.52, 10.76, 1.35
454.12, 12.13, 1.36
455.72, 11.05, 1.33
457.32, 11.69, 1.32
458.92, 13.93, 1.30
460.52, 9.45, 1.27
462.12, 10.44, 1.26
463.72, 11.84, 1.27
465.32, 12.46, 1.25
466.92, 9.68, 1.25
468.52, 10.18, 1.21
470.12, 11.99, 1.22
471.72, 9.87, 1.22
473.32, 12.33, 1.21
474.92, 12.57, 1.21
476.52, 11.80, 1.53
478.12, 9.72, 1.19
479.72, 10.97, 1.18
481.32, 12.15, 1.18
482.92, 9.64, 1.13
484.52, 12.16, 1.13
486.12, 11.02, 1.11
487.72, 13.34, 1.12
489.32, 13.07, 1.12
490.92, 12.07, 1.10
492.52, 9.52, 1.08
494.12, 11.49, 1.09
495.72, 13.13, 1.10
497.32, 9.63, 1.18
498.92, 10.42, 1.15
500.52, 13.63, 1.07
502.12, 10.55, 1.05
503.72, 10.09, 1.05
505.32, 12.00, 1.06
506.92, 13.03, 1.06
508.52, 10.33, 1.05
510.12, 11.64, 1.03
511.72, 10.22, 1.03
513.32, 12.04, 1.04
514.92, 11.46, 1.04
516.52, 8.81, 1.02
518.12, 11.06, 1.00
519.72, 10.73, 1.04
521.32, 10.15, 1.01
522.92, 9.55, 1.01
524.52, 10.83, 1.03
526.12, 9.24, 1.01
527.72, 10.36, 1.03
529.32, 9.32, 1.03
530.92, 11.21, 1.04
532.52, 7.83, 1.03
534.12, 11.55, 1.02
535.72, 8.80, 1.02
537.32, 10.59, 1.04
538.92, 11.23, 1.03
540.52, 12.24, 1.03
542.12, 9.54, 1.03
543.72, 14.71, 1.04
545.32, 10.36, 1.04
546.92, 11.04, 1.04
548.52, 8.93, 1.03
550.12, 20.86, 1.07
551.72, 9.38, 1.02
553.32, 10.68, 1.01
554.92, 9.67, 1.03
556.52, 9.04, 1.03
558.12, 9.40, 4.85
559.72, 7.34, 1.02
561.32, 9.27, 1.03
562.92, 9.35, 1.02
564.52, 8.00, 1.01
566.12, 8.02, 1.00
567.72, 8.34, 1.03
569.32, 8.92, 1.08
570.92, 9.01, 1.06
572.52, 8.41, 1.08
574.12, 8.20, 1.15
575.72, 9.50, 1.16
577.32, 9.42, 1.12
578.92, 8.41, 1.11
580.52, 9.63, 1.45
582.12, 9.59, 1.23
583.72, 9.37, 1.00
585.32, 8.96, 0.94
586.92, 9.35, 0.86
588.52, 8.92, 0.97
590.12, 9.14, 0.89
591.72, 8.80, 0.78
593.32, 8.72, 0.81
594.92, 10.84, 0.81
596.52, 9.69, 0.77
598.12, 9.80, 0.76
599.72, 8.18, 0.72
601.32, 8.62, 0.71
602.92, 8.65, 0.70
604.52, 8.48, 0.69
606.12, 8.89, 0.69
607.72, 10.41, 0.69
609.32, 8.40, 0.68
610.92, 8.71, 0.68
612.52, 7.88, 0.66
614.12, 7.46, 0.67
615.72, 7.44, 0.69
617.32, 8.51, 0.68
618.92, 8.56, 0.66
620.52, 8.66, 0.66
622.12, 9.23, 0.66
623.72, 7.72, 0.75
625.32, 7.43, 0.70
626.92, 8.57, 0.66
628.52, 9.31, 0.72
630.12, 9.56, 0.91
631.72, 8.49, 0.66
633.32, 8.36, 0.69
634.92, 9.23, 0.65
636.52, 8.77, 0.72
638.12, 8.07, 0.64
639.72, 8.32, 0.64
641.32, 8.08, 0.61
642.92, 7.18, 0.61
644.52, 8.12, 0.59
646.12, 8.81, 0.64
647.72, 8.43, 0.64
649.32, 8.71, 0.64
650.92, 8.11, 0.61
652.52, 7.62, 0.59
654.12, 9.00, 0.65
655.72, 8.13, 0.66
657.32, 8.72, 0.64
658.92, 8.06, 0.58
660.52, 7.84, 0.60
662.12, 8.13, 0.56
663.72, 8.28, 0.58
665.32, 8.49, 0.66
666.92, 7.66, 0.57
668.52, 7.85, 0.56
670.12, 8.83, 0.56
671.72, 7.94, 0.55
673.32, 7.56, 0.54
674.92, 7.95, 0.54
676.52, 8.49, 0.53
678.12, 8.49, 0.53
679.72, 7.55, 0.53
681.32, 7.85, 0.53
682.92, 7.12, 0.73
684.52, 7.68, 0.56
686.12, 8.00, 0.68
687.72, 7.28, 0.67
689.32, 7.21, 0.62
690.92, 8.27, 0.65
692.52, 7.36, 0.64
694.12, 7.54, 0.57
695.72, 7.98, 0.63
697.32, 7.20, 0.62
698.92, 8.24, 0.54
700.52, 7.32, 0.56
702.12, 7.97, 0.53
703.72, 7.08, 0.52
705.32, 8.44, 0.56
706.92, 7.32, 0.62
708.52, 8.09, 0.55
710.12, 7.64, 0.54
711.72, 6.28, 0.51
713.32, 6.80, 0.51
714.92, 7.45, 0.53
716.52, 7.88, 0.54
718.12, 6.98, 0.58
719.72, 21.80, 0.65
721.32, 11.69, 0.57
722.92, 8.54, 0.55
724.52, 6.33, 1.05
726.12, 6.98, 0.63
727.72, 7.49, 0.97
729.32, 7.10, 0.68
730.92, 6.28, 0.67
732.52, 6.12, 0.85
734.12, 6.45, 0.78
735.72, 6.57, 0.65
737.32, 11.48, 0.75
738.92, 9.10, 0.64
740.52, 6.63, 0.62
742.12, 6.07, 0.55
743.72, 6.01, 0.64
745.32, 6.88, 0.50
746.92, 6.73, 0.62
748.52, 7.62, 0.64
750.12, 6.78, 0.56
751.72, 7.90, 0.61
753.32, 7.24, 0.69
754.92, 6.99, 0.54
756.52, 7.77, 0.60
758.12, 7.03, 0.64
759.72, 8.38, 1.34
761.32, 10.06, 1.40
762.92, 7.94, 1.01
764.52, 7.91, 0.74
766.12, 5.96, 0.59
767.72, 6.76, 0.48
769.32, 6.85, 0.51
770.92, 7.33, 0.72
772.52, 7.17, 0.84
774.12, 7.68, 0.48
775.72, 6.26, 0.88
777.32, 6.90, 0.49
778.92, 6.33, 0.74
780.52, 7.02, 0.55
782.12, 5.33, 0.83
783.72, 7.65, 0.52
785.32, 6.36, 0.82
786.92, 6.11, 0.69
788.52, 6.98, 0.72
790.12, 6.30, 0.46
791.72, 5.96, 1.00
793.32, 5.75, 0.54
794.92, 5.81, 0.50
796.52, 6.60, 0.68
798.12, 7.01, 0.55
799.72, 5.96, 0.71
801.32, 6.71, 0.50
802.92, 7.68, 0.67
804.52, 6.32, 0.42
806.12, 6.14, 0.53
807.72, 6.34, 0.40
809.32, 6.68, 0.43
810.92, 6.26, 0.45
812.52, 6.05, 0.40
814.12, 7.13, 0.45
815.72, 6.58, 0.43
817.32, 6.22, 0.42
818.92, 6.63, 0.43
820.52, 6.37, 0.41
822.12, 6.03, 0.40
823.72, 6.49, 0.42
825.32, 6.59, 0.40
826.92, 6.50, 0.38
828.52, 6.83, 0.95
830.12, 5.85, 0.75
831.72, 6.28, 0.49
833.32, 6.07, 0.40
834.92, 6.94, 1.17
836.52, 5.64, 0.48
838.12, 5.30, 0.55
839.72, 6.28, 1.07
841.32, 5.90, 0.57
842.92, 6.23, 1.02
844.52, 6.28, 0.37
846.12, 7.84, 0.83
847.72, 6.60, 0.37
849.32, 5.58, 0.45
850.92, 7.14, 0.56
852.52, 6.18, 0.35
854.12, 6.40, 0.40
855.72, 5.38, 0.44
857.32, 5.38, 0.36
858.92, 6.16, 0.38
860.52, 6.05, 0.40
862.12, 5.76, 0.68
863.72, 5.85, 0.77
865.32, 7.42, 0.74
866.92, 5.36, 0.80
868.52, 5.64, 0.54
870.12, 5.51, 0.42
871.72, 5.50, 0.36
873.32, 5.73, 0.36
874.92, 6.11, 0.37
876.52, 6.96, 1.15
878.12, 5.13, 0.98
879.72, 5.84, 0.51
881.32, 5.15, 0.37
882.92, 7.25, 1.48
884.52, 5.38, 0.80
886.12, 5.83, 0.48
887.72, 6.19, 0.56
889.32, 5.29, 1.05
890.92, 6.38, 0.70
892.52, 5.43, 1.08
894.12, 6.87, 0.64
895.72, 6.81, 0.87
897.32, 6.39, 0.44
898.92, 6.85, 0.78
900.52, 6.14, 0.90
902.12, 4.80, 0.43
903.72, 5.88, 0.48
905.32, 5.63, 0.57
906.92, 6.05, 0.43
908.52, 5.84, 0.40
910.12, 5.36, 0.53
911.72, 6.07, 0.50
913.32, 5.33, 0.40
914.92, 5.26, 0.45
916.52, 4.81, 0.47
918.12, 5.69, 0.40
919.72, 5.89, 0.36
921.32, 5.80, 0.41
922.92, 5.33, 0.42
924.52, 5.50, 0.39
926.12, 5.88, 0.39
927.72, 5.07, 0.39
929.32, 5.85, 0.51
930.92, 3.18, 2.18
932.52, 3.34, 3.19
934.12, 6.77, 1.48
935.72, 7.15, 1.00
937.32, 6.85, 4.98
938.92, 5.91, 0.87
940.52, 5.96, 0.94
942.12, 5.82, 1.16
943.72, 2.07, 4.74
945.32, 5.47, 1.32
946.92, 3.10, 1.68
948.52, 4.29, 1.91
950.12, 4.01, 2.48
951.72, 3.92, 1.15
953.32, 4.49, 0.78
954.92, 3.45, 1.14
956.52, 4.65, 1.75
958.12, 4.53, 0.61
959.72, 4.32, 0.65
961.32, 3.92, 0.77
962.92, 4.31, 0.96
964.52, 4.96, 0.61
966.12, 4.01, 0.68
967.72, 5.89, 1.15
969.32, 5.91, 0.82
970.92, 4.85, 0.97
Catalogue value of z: 0.097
